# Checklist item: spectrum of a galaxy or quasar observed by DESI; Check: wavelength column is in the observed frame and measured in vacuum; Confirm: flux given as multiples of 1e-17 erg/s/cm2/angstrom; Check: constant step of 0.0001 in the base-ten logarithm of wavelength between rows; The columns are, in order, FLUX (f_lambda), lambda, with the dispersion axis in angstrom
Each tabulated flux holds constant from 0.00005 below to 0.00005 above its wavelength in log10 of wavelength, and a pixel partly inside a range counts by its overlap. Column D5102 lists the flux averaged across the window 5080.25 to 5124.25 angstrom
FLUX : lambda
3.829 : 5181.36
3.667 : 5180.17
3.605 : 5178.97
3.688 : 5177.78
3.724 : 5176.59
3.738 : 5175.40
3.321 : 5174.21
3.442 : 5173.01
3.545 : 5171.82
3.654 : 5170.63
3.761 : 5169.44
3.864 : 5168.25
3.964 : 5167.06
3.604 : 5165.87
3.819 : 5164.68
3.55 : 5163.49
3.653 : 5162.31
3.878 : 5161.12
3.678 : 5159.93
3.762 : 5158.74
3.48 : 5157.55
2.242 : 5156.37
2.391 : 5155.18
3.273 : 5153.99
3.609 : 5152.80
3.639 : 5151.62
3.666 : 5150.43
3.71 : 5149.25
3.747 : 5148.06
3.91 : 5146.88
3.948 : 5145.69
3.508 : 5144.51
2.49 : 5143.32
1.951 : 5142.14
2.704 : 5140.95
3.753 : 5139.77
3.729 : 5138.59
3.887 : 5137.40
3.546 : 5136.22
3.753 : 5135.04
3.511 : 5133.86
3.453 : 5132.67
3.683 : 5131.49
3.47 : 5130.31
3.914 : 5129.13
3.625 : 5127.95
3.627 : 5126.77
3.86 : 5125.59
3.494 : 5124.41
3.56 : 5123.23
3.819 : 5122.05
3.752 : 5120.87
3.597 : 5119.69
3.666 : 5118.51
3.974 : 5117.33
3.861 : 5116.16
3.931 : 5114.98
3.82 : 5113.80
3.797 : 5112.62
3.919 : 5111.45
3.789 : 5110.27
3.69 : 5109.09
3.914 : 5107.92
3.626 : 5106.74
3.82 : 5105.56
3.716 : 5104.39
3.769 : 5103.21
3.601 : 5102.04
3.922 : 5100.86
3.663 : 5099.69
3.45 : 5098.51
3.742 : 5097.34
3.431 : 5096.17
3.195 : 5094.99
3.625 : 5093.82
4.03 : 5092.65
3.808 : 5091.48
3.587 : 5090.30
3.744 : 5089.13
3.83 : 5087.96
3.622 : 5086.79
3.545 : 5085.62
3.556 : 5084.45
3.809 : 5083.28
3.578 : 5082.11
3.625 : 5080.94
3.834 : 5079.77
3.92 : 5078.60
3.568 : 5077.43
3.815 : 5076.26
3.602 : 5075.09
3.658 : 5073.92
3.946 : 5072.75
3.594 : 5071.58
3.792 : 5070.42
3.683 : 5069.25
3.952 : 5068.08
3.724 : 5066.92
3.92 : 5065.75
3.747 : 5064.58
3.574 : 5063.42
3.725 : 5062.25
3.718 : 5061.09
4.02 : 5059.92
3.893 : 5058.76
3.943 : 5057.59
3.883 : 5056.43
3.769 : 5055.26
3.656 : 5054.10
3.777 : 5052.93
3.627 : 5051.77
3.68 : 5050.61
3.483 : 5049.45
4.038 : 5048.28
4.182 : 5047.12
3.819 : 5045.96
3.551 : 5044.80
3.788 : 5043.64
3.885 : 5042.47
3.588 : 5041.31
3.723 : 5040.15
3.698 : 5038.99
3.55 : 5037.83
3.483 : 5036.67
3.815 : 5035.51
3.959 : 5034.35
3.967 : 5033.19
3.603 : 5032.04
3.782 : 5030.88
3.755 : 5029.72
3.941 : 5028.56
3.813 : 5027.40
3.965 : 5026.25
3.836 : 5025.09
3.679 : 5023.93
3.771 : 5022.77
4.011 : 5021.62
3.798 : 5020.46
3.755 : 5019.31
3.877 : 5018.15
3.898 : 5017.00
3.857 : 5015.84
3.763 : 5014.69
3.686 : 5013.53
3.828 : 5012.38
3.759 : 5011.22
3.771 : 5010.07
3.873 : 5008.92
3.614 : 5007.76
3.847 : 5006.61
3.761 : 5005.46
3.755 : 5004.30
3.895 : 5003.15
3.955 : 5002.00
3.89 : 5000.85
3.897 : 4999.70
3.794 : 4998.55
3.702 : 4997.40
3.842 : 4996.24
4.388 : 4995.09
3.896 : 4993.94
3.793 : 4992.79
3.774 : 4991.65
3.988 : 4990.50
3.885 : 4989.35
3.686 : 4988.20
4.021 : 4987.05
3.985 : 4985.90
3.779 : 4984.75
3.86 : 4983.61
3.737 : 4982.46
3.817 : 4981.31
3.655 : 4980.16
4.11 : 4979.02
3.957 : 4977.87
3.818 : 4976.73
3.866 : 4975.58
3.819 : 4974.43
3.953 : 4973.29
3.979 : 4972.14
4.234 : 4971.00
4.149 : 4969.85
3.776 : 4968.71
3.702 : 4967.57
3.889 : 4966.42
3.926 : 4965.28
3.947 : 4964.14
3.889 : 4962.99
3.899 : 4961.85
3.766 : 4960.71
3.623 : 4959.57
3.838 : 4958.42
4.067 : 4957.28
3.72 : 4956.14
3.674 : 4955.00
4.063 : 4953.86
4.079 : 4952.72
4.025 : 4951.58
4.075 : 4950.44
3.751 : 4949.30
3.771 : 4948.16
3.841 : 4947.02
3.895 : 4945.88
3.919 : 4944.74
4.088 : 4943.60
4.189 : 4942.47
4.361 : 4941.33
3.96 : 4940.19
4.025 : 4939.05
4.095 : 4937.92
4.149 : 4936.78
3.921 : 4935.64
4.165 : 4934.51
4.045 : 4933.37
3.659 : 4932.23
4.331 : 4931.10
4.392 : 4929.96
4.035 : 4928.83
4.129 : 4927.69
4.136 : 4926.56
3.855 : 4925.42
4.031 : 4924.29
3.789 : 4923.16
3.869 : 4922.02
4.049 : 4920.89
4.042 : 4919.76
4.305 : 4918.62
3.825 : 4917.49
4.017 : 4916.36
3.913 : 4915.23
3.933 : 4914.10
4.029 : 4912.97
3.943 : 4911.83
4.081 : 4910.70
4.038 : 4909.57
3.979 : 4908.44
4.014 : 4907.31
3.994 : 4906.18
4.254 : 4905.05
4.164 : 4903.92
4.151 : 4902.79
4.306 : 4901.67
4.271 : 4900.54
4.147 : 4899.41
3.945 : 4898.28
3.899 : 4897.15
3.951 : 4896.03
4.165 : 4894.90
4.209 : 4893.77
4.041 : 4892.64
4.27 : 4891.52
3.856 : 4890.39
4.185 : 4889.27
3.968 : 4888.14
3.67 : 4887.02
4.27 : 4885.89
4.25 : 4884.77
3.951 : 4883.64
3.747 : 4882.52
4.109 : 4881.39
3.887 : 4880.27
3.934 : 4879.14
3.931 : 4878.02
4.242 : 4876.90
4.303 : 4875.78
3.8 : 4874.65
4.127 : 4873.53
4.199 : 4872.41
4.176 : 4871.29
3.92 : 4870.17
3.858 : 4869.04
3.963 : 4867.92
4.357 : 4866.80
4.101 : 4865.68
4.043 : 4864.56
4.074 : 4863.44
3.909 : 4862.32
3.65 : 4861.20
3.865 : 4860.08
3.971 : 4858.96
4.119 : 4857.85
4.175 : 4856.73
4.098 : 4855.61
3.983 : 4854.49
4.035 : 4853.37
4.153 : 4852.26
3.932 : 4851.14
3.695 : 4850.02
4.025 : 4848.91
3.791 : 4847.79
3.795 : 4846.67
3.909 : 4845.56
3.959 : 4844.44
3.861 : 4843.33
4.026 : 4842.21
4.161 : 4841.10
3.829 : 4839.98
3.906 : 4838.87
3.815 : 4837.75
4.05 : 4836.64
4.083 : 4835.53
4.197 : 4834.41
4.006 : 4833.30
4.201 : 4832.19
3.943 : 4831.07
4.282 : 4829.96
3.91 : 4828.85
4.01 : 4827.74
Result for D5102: 3.71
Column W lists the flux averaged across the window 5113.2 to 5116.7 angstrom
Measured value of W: 3.86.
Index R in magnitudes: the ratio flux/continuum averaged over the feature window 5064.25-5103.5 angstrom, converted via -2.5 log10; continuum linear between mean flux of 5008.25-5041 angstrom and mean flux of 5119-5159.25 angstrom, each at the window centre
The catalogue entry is -0.02 mag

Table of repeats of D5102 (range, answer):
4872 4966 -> 4.02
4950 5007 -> 3.89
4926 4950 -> 4.04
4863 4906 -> 4.07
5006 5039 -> 3.79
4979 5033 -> 3.84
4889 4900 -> 4.06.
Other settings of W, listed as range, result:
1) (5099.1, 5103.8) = 3.74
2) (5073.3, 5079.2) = 3.71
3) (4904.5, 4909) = 4.06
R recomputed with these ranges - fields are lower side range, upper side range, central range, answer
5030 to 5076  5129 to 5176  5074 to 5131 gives -0.02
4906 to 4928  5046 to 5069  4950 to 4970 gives 0.01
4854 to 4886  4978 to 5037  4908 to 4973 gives -0.01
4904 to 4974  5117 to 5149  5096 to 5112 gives -0.03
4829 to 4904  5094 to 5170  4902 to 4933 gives -0.03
